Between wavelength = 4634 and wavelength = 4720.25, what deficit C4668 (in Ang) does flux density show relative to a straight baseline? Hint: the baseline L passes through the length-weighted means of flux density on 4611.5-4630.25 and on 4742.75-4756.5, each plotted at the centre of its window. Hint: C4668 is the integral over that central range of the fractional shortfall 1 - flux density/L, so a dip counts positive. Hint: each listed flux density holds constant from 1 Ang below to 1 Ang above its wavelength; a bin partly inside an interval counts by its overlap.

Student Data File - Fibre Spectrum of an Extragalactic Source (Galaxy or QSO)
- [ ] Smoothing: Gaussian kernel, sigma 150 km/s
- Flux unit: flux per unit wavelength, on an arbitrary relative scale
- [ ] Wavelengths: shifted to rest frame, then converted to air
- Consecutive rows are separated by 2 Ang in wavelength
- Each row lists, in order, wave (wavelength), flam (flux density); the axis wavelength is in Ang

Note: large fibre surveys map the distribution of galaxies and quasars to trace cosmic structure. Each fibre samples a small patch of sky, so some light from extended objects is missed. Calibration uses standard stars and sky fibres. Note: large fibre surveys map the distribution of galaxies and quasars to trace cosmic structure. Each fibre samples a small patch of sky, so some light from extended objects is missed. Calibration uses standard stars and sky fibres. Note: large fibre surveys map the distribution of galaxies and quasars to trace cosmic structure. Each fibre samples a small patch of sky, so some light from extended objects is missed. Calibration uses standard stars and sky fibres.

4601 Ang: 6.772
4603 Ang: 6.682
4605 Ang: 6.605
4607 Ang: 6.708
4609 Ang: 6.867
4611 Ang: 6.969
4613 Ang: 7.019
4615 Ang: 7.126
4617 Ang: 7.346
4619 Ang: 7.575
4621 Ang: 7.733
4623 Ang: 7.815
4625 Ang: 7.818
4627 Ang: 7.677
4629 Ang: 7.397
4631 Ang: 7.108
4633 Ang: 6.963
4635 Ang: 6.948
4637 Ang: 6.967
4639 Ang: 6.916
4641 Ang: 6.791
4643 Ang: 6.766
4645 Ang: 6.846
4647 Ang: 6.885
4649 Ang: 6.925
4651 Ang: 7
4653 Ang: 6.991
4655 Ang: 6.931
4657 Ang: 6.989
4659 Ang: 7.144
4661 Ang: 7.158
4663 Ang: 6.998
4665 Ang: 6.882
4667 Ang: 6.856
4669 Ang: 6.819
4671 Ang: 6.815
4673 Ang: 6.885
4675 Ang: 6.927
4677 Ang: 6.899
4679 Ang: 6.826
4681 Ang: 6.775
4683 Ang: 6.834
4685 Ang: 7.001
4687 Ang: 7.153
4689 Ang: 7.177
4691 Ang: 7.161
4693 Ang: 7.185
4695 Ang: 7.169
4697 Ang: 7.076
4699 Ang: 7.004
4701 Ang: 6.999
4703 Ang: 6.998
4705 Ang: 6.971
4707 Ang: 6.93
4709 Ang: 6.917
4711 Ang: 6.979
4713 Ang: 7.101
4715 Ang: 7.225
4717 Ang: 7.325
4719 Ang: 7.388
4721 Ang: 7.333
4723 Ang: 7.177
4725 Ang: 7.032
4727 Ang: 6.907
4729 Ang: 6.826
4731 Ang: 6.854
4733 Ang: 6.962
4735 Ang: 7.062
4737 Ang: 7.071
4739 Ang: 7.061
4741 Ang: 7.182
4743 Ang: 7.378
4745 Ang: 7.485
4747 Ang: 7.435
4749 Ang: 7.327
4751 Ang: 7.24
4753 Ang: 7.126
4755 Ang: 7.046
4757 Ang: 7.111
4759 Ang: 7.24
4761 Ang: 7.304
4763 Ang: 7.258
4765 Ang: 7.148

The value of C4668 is 4.7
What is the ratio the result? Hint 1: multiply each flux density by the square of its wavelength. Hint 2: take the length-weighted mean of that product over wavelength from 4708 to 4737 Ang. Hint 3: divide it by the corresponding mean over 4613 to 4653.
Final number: 1.0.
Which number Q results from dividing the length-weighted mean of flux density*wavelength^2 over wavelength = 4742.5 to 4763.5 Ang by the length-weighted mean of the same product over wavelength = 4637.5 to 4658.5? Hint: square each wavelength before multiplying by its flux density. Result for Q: 1.10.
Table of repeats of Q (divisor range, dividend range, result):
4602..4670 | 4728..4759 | 1.06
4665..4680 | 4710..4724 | 1.07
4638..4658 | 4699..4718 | 1.05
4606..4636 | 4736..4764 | 1.05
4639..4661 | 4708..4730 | 1.06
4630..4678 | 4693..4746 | 1.05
